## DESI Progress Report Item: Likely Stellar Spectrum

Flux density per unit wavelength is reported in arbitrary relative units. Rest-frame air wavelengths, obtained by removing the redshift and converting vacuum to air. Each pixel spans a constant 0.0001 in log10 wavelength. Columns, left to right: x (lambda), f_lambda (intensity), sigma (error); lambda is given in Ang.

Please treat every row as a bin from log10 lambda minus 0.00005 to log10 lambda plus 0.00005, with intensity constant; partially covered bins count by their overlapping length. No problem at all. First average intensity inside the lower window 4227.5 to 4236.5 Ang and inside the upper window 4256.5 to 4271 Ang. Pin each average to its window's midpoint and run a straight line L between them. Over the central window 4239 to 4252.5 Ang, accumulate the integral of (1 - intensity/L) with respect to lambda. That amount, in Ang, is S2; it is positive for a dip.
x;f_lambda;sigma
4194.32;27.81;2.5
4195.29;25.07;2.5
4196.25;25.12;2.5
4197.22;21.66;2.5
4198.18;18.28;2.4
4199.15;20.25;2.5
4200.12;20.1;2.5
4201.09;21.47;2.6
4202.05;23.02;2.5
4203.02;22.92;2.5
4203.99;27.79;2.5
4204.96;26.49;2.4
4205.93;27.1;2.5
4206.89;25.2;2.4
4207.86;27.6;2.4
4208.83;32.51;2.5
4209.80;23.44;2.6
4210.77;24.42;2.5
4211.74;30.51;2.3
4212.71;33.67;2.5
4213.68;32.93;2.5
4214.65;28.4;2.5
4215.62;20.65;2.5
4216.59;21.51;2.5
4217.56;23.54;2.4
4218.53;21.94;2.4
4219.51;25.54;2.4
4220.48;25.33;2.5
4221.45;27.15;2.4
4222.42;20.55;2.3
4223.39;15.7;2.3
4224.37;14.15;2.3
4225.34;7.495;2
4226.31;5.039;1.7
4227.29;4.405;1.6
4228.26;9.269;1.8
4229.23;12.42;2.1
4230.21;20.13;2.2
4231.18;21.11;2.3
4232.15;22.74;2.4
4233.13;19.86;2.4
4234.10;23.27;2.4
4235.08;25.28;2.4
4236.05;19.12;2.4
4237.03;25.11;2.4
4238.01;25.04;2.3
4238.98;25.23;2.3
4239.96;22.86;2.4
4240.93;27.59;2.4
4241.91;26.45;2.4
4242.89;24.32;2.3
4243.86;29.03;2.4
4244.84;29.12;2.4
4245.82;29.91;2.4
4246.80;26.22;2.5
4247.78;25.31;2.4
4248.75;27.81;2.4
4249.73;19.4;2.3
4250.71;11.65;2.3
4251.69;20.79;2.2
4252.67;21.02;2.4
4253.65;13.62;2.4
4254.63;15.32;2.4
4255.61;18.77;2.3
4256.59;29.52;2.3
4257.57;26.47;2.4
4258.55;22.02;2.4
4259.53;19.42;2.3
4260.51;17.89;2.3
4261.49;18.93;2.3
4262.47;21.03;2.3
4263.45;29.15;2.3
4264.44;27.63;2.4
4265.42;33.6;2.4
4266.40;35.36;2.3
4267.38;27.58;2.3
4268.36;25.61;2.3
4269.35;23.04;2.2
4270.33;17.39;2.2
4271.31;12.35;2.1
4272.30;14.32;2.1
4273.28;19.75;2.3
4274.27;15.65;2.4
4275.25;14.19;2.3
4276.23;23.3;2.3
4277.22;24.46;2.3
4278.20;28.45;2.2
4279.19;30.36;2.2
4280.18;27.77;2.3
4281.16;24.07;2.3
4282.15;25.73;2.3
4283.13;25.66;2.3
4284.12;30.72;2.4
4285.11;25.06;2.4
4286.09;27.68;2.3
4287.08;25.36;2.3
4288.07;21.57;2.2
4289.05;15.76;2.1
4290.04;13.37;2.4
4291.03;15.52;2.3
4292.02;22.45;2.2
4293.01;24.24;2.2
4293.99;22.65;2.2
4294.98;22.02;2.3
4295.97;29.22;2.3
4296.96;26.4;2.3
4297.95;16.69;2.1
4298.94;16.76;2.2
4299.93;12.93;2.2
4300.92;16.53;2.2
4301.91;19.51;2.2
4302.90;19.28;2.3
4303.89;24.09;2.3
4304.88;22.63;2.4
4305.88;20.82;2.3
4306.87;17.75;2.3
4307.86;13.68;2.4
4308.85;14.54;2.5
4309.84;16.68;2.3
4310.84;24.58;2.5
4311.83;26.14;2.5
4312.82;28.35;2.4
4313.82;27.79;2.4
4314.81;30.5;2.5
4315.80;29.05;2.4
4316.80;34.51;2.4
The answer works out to -2.10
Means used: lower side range 18.8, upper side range 24.7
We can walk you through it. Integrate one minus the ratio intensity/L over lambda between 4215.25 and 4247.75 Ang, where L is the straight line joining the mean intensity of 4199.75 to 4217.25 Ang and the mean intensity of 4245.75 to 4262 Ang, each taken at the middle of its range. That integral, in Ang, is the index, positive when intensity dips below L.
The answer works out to 3.1 Ang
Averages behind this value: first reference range 26.1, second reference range 21.2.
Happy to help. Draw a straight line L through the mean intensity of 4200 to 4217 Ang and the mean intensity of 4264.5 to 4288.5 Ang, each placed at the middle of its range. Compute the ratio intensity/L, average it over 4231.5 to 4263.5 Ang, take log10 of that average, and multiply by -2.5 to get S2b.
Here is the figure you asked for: 0.098 mag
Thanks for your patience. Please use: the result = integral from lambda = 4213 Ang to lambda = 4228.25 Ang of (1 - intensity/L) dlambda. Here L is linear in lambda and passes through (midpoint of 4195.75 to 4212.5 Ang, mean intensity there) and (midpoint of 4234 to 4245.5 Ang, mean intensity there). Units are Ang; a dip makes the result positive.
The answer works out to 3.4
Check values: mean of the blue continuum 24.7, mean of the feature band 19.5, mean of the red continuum 25.3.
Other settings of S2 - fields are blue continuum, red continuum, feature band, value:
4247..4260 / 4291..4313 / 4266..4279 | -0.6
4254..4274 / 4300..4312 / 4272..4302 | -1.7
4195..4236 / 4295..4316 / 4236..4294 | -3.9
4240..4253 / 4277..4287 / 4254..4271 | 1.2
